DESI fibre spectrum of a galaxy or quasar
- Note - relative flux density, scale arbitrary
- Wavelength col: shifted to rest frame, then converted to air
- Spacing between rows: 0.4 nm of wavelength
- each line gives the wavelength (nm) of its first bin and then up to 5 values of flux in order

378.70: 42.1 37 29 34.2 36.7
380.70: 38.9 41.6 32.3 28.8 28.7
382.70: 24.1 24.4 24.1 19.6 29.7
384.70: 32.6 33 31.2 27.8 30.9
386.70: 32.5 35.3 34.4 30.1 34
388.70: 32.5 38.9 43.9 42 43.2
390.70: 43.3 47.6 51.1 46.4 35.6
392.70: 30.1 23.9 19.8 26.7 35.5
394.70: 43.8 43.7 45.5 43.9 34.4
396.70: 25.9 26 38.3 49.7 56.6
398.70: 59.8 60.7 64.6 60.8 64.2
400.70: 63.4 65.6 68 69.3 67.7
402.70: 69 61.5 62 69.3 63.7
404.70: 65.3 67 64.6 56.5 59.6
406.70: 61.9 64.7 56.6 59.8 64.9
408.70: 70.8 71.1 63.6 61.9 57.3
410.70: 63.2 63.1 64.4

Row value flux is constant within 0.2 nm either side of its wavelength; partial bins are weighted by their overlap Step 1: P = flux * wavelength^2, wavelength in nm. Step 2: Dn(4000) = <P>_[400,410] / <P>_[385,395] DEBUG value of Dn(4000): 1.94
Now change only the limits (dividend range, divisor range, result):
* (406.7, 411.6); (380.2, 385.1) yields 2.41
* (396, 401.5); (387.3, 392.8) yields 1.37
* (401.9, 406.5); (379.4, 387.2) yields 2.33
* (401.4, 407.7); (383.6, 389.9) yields 2.15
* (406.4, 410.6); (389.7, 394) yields 1.83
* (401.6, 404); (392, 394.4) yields 2.40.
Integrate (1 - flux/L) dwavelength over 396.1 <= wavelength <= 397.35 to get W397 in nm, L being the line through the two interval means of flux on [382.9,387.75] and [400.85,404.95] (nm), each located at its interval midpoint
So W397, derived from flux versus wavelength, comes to 0.57 nm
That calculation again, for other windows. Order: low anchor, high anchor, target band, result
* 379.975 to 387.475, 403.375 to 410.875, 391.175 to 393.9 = 0.52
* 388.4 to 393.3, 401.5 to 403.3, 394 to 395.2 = 0.22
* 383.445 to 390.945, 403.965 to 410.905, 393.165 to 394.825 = 0.52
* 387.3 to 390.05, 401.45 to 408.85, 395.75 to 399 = 0.57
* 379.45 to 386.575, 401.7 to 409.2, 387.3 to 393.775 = 0.68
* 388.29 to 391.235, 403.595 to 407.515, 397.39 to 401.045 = -0.27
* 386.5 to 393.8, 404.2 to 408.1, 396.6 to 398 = 0.40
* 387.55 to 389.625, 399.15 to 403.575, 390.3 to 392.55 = -0.13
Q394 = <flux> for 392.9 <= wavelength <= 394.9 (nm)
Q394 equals 29.9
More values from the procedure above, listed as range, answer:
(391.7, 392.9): 37.4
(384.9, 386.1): 30.7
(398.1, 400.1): 60.5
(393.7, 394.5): 31.1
